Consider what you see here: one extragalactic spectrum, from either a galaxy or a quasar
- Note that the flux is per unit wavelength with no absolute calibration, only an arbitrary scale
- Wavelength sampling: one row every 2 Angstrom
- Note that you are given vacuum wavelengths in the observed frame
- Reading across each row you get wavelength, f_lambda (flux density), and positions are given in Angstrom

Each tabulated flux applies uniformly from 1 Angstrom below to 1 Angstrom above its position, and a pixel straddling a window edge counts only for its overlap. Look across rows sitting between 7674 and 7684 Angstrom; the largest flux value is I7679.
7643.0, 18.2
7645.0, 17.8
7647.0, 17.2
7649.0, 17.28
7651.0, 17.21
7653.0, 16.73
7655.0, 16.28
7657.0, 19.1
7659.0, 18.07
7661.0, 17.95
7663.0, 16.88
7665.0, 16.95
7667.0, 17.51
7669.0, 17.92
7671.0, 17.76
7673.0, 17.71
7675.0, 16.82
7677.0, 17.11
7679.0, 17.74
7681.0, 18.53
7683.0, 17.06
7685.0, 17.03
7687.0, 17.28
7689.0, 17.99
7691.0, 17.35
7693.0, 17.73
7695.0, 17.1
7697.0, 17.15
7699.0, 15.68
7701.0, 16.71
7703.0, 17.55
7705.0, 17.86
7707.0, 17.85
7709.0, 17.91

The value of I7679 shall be 18.53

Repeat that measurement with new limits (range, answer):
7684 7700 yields 17.99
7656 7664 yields 19.1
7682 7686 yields 17.06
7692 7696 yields 17.73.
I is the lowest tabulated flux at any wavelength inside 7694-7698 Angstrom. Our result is 17.1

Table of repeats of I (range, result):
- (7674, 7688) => 16.82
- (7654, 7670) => 16.28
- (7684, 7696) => 17.03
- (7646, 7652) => 17.2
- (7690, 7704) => 15.68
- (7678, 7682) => 17.74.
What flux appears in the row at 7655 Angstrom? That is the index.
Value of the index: 16.28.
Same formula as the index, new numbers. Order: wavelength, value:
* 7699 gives 15.68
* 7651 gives 17.21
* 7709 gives 17.91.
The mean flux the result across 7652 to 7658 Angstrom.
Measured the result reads 17.4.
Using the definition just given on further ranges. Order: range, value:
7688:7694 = 17.7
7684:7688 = 17.2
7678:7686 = 17.6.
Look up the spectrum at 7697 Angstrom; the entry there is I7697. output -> 17.15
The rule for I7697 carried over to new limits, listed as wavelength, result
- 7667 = 17.51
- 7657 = 19.1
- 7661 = 17.95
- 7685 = 17.03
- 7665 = 16.95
